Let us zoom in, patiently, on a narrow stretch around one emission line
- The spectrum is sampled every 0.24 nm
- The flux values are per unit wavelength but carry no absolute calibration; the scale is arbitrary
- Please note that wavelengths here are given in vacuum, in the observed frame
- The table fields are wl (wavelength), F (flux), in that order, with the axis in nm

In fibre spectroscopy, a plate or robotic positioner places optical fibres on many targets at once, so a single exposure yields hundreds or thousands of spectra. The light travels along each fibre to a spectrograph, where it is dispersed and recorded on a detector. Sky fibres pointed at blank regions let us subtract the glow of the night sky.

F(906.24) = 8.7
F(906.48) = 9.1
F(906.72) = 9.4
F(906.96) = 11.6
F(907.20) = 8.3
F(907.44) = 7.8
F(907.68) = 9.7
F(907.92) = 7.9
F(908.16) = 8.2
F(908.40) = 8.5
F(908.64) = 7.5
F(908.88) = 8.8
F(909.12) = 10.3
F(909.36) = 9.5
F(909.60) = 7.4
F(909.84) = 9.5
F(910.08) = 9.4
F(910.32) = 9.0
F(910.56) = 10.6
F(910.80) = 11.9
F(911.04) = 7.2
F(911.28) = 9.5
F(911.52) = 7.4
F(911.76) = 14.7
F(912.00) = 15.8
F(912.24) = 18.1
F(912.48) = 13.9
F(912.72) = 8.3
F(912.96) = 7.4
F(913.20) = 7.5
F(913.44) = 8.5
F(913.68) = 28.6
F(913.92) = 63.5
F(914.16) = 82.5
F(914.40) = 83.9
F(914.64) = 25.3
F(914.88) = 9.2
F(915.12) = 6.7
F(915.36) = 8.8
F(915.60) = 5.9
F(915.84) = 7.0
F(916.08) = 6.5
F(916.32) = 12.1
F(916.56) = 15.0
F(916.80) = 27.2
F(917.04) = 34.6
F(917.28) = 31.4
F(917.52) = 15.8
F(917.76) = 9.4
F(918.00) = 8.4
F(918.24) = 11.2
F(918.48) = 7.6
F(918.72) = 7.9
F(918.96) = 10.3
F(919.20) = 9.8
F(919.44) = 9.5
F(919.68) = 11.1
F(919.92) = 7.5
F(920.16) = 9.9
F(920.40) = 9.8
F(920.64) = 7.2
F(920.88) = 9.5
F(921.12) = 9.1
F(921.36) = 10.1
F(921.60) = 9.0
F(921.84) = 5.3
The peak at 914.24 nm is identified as Halpha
